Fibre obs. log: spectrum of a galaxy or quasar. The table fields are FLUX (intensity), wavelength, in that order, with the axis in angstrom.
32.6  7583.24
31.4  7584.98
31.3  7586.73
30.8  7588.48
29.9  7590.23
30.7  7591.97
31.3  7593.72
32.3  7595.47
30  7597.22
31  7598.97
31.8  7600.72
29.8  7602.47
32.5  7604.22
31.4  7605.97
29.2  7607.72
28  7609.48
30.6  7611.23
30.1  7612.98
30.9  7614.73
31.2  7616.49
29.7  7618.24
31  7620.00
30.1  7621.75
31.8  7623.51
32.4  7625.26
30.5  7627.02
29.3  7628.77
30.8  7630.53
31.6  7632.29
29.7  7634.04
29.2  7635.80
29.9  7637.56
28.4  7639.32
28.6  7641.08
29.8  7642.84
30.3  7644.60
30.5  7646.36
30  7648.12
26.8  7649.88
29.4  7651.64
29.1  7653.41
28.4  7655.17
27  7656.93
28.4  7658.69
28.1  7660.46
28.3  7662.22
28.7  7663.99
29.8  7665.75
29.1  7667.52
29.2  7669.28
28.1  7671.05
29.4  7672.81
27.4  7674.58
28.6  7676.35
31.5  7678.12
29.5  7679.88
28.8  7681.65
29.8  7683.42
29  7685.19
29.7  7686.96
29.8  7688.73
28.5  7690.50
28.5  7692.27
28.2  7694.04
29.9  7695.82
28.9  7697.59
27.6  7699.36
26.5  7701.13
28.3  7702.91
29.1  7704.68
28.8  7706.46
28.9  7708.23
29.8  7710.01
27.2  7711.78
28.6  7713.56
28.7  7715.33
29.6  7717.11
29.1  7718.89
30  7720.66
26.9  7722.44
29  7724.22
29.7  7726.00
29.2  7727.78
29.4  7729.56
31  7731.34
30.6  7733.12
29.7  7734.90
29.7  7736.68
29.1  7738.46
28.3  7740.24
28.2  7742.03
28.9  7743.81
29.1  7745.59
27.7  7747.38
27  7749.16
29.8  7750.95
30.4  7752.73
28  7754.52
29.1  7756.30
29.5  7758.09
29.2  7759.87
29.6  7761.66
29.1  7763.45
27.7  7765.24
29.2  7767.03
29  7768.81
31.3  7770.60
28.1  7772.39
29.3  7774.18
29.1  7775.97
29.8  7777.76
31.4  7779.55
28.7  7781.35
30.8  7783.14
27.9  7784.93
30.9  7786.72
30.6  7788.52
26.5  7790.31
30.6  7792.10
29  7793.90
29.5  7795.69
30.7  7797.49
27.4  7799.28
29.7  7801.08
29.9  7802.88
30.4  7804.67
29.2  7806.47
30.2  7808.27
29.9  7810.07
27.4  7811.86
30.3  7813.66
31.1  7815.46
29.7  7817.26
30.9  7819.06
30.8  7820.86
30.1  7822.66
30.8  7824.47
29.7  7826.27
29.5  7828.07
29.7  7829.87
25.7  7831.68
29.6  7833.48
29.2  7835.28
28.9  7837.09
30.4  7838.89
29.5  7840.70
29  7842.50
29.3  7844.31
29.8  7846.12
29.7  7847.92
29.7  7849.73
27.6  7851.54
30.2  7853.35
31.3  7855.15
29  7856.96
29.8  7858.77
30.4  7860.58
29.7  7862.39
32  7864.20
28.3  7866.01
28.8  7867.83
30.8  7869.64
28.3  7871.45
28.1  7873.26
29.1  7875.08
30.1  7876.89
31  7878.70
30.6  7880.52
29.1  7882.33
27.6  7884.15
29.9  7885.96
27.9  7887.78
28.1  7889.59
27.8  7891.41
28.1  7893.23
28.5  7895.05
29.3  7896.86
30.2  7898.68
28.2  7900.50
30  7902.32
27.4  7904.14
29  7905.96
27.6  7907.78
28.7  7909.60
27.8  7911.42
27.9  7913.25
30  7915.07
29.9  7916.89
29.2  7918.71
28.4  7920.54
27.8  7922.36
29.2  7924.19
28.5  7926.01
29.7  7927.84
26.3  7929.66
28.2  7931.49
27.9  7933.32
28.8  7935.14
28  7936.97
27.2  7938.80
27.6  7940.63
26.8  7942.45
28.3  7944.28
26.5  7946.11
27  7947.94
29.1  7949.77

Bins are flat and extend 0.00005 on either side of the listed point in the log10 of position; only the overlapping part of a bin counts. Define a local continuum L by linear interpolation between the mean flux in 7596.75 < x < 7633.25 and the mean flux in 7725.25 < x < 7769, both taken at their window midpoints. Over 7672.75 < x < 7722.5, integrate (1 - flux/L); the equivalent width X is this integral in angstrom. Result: 1.4 angstrom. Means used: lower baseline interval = 30.7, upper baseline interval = 29.1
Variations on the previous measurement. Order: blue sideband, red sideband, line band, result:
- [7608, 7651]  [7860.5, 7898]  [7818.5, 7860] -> -0.34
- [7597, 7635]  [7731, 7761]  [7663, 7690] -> 0.63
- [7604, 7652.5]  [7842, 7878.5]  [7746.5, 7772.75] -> 0.71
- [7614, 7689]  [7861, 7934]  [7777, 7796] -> -0.29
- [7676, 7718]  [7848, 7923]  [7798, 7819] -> -0.44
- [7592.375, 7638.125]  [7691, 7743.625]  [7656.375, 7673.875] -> 0.68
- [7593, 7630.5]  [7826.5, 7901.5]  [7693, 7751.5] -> 2.37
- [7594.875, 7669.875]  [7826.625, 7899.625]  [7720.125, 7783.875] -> 0.73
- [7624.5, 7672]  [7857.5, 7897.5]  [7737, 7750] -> 0.39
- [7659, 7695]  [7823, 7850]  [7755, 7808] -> -0.33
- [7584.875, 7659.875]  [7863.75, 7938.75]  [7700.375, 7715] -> 0.64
